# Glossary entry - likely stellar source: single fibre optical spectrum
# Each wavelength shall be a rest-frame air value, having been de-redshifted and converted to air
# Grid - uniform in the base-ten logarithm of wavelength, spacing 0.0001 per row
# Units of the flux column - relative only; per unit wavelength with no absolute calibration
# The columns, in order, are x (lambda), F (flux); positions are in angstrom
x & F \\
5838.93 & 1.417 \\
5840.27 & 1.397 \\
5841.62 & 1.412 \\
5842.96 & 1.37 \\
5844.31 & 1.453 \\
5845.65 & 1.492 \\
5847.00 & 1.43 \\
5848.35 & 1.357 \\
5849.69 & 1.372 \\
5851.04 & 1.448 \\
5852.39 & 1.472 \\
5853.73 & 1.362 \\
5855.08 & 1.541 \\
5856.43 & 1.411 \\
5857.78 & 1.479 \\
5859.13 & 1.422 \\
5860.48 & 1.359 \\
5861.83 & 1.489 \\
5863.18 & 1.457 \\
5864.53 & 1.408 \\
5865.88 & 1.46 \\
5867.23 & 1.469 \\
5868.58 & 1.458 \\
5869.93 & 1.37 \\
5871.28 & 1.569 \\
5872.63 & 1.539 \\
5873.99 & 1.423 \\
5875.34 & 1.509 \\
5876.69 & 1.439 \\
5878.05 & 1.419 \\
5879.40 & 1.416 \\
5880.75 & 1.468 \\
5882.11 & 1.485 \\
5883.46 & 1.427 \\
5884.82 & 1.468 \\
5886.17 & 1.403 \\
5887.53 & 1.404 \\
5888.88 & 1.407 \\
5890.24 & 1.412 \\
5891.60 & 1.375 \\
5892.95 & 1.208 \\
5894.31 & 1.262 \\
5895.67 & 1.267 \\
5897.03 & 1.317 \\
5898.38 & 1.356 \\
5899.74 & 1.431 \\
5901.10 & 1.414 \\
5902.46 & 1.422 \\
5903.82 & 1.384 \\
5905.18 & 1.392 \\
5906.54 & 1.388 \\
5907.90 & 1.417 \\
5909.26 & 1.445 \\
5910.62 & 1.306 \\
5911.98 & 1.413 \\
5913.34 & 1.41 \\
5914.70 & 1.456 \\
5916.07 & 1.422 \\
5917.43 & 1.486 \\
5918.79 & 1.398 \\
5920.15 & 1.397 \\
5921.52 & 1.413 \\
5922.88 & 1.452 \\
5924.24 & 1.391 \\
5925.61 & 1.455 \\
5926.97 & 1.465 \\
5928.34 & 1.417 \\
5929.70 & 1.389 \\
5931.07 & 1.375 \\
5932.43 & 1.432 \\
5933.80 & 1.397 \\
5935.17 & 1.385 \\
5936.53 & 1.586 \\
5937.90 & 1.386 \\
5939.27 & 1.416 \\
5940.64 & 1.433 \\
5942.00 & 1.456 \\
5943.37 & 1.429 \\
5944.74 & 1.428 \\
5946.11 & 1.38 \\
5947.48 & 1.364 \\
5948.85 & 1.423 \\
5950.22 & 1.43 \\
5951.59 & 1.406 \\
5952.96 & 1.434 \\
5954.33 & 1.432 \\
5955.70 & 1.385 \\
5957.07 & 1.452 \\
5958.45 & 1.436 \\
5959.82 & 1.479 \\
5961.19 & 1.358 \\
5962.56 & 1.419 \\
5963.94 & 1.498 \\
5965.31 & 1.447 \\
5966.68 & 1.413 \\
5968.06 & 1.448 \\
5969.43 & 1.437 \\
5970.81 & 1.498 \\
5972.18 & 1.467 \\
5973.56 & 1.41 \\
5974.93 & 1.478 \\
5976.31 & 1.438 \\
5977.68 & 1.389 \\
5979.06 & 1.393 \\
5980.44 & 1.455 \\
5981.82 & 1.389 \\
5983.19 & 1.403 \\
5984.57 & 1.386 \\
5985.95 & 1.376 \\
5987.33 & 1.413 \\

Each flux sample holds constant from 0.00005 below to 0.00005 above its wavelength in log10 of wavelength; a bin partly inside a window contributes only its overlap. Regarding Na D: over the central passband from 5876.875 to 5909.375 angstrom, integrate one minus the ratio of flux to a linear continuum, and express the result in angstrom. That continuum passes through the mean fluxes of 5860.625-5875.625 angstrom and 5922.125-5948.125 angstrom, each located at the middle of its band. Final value 1.29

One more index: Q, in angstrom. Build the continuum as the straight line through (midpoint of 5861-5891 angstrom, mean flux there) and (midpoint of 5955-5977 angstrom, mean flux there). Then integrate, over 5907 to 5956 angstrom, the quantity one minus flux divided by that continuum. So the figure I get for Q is 0.8 angstrom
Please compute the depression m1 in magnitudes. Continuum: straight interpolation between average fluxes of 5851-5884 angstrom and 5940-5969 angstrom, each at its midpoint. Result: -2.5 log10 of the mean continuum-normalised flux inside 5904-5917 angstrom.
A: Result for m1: 0.03 mag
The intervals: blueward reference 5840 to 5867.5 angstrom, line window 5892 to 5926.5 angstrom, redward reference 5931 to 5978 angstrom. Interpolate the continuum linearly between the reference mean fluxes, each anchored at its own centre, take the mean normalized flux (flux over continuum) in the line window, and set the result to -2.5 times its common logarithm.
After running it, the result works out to 0.03 mag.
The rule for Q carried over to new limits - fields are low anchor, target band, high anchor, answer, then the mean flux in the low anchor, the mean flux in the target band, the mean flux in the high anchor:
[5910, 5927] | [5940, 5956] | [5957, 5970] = 0.2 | 1.42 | 1.42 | 1.44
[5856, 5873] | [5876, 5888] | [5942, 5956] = 0.1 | 1.45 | 1.44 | 1.41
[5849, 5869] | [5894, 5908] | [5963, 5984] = 0.7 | 1.44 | 1.37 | 1.44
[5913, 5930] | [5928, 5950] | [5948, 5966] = 0.2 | 1.43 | 1.42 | 1.43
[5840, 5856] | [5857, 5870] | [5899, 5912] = -0.2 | 1.43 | 1.44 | 1.4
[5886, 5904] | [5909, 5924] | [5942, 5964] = -0.4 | 1.36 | 1.42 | 1.42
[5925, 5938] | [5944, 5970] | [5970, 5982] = 0.2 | 1.43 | 1.42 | 1.44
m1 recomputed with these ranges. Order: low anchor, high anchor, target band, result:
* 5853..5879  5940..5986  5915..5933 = 0.01 mag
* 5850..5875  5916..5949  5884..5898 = 0.07 mag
